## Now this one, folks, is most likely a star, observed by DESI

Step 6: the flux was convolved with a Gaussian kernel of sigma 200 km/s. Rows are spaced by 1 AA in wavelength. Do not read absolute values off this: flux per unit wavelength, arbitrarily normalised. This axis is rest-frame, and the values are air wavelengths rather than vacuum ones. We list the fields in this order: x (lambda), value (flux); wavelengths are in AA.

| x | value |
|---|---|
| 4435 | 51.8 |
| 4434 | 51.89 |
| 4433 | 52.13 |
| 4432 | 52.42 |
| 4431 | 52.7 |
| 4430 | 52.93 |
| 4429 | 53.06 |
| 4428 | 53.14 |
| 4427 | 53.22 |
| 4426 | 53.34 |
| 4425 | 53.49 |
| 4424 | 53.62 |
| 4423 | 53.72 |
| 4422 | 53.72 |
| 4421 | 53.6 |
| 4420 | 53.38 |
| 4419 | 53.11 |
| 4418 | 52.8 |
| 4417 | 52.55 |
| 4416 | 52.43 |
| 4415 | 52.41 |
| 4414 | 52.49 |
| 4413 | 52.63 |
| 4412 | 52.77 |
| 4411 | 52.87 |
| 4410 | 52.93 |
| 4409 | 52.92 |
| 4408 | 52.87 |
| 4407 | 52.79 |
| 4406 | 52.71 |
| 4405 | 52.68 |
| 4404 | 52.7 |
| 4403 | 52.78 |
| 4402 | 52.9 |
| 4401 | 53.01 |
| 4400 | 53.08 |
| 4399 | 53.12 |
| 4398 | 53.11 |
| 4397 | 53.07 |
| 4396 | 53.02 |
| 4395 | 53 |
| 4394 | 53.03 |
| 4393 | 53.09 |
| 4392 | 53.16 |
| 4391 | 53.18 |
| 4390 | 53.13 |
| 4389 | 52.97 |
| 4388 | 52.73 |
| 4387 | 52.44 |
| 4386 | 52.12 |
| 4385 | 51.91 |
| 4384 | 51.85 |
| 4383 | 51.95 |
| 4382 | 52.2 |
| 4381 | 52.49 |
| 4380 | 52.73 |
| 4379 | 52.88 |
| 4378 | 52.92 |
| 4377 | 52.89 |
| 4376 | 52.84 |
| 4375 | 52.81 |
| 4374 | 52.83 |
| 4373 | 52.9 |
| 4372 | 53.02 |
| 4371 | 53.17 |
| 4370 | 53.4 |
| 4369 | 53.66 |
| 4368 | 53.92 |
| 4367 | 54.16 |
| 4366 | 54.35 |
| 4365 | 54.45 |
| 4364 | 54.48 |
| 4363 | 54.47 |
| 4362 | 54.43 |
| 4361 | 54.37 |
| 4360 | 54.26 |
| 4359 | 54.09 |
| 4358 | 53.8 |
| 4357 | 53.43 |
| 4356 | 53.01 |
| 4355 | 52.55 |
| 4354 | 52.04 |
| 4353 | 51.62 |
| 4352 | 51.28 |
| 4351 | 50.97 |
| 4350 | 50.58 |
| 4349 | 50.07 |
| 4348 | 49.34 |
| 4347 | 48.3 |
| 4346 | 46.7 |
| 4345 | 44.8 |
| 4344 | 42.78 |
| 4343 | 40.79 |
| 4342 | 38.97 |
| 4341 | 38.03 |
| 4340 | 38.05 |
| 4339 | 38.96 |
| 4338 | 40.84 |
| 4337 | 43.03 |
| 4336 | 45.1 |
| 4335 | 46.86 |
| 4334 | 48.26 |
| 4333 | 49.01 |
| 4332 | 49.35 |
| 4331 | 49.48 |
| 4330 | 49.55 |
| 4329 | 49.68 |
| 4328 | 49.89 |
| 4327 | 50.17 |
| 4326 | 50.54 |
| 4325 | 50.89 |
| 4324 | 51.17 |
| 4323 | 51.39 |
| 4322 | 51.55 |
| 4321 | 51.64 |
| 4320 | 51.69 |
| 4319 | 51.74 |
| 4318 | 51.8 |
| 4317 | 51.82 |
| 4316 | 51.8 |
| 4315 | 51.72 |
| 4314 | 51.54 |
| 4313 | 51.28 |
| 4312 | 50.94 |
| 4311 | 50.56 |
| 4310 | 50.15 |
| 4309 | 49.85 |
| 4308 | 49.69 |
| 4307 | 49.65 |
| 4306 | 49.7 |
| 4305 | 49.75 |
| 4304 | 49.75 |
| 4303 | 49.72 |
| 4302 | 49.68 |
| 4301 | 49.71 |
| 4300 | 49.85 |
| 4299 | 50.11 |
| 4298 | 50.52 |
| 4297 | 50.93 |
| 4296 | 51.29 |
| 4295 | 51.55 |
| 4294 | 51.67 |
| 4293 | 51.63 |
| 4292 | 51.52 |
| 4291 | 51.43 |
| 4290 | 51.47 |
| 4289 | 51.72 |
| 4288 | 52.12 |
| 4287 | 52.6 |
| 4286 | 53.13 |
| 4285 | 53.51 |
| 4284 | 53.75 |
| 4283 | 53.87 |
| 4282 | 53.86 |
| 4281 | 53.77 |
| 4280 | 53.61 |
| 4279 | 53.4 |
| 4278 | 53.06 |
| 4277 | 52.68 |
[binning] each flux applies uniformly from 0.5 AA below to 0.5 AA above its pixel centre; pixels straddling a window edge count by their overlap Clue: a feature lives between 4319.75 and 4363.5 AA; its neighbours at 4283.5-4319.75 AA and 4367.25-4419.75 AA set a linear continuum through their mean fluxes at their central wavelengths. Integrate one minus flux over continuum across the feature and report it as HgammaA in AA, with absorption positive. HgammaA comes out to 2.59 AA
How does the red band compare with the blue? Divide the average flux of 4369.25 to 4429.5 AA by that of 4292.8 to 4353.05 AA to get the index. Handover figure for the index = 1.08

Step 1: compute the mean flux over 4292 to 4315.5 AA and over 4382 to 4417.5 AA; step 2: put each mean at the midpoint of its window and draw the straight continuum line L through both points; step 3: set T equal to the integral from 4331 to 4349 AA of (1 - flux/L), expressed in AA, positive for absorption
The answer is 2.4 AA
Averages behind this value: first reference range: 50.5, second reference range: 52.7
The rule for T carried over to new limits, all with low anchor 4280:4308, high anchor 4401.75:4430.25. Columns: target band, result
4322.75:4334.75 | 0.5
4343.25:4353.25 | 0.7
